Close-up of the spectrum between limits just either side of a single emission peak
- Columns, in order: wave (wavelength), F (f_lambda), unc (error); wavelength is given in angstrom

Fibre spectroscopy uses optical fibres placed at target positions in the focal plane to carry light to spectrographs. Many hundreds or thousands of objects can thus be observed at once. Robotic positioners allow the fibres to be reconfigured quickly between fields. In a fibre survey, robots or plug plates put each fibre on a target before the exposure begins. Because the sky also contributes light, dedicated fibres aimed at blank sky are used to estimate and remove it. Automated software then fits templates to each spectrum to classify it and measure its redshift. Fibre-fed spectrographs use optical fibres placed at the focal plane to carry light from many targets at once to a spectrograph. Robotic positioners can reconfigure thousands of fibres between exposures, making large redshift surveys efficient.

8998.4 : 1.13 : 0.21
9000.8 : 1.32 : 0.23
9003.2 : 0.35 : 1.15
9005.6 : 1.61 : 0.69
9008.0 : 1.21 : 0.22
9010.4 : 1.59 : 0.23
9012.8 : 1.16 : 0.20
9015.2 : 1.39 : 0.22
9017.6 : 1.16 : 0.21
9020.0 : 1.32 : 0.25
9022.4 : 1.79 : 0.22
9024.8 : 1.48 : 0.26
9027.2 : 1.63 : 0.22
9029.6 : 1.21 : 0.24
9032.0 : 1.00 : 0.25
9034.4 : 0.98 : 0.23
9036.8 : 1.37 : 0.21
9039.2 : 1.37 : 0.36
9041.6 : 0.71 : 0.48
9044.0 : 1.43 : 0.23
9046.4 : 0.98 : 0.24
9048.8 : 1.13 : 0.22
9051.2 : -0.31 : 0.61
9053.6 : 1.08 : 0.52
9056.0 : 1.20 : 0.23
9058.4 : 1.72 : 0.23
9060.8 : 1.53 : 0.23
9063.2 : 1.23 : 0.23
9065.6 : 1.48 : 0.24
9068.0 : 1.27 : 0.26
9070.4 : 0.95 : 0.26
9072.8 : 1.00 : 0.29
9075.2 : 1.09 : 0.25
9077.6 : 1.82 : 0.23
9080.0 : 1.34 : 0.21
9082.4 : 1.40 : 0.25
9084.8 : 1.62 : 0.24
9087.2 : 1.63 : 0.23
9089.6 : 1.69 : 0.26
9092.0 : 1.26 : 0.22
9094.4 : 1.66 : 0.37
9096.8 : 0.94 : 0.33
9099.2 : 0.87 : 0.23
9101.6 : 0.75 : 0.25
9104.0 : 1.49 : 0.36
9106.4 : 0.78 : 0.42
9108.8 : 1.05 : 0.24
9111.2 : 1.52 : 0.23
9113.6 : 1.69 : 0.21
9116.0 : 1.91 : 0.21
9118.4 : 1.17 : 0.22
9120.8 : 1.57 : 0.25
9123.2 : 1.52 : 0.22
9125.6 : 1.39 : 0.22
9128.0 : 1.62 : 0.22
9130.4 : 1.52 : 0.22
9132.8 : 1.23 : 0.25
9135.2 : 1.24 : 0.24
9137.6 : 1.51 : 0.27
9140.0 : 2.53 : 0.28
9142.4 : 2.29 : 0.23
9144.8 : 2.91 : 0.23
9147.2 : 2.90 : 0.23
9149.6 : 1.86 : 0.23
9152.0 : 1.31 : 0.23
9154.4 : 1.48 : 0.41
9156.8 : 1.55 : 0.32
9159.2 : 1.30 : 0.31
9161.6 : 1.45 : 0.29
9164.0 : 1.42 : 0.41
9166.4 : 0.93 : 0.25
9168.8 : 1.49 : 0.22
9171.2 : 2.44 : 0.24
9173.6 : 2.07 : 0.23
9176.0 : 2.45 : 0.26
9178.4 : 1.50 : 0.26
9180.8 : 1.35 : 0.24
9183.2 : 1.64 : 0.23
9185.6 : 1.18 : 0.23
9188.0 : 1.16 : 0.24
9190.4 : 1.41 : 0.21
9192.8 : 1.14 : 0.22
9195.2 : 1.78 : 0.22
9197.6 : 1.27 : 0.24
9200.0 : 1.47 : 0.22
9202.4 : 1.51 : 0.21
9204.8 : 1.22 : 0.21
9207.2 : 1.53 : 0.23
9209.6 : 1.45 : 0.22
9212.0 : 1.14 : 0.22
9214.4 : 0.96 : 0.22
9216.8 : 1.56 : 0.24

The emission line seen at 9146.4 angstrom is H-alpha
